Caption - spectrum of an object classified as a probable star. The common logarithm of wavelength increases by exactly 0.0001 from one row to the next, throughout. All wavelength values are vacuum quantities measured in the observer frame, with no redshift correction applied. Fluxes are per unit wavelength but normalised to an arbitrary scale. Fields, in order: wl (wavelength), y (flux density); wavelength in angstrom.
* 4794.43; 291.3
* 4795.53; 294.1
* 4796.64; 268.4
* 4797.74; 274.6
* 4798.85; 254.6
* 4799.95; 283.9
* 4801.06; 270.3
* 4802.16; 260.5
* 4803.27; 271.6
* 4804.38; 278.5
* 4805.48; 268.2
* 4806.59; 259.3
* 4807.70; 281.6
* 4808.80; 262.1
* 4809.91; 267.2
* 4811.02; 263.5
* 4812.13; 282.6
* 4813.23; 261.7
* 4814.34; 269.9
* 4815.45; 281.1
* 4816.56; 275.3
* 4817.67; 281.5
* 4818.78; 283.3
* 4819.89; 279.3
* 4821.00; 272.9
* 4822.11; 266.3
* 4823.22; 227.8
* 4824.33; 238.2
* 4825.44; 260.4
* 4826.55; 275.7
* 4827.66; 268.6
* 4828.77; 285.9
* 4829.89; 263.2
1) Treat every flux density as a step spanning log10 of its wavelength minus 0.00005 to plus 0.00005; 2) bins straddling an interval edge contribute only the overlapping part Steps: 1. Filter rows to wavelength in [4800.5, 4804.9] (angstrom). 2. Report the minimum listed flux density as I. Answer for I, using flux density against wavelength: 260.5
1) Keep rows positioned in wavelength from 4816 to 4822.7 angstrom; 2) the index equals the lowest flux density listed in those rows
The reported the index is 266.3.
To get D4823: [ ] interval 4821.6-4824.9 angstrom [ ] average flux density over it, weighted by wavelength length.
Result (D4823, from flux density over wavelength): 244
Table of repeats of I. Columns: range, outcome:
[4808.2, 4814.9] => 261.7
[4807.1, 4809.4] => 262.1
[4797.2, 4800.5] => 254.6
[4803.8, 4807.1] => 259.3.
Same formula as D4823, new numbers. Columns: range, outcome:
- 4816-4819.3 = 280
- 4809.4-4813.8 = 269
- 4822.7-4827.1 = 251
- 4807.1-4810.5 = 270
